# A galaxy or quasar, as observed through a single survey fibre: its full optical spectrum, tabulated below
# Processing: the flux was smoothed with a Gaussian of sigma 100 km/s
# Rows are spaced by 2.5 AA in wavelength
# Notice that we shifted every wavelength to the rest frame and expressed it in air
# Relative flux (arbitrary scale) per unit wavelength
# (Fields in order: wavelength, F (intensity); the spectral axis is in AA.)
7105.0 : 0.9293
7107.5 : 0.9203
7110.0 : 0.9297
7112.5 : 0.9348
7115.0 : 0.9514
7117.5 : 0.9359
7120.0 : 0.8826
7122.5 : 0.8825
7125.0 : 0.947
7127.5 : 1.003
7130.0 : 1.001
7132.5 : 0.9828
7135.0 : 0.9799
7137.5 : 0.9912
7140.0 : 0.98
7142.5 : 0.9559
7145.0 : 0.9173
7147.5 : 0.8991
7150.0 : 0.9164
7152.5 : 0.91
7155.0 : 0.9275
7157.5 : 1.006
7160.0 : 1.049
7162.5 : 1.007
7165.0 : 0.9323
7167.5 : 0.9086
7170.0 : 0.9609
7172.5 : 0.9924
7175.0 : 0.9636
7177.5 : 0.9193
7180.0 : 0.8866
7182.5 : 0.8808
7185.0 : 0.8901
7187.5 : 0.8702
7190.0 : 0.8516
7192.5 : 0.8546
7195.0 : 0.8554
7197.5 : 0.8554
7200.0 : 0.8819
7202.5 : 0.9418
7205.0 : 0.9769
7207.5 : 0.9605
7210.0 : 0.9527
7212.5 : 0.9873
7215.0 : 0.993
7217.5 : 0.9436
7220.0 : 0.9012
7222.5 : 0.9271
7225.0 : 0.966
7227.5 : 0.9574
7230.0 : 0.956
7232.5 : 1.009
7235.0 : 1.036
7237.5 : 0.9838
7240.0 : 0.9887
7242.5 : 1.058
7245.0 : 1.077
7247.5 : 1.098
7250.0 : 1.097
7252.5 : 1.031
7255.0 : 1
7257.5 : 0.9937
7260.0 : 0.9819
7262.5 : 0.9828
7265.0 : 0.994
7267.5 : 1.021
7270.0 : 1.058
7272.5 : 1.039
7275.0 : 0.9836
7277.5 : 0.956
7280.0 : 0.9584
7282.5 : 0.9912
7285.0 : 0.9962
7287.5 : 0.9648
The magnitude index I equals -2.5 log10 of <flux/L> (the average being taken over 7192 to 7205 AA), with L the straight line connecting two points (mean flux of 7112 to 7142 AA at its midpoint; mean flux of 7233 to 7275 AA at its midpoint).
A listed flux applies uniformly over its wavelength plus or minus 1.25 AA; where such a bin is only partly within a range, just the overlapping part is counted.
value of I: 0.12 mag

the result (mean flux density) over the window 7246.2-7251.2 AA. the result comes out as 1.1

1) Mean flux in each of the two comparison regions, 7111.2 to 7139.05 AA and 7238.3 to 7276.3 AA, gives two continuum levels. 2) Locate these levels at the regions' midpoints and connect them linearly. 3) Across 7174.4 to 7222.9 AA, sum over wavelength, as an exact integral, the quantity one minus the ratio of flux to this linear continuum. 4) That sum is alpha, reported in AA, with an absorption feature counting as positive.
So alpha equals 3.9 AA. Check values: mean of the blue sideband 0.954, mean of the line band 0.914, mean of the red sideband 1.03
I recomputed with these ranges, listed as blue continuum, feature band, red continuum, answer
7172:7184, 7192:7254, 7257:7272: -0.01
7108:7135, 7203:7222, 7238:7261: 0.06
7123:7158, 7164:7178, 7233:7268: 0.03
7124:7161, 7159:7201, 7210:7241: 0.06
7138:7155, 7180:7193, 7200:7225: 0.09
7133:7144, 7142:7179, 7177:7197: -0.03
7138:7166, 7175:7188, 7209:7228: 0.07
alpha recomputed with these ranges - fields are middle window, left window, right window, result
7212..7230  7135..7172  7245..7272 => 0.9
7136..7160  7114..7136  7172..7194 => -0.5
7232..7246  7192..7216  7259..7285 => -0.9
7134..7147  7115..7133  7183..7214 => -0.3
